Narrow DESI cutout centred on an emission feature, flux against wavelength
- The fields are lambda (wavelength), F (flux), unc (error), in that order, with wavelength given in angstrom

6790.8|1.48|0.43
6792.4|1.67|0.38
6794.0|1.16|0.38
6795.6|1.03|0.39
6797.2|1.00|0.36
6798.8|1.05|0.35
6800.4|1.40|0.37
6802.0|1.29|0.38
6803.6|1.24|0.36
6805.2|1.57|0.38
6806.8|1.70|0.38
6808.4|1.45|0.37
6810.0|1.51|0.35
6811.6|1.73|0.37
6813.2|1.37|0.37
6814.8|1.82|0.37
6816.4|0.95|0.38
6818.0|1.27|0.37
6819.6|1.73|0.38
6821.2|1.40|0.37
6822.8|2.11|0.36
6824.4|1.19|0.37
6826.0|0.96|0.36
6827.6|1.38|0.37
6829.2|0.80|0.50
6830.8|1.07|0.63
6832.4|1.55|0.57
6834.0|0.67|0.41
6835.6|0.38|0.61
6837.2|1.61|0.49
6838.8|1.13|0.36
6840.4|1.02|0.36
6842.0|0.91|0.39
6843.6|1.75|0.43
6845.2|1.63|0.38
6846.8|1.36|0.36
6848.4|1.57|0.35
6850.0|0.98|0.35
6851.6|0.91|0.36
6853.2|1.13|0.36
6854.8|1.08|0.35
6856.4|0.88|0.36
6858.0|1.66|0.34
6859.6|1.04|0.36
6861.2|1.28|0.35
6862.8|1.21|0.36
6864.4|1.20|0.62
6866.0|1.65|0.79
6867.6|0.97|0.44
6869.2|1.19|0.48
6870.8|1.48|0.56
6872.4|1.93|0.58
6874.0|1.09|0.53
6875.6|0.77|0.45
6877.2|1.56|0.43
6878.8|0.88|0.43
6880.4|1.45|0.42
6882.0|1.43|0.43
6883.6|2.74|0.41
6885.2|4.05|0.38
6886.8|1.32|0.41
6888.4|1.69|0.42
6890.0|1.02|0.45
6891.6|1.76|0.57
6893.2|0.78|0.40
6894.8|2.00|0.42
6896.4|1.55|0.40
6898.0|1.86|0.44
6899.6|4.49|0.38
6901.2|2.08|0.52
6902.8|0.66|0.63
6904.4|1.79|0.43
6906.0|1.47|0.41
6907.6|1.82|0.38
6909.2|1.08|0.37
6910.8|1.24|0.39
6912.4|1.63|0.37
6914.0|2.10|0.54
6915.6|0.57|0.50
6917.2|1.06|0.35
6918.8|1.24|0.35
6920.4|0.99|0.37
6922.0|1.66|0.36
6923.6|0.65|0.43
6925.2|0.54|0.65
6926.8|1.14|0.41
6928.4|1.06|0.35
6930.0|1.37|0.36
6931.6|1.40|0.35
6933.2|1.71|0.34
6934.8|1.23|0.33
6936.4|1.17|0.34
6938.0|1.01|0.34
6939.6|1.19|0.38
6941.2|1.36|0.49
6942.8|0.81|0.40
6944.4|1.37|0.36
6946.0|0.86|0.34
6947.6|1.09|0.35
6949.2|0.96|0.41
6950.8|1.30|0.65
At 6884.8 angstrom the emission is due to [S II] 6716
